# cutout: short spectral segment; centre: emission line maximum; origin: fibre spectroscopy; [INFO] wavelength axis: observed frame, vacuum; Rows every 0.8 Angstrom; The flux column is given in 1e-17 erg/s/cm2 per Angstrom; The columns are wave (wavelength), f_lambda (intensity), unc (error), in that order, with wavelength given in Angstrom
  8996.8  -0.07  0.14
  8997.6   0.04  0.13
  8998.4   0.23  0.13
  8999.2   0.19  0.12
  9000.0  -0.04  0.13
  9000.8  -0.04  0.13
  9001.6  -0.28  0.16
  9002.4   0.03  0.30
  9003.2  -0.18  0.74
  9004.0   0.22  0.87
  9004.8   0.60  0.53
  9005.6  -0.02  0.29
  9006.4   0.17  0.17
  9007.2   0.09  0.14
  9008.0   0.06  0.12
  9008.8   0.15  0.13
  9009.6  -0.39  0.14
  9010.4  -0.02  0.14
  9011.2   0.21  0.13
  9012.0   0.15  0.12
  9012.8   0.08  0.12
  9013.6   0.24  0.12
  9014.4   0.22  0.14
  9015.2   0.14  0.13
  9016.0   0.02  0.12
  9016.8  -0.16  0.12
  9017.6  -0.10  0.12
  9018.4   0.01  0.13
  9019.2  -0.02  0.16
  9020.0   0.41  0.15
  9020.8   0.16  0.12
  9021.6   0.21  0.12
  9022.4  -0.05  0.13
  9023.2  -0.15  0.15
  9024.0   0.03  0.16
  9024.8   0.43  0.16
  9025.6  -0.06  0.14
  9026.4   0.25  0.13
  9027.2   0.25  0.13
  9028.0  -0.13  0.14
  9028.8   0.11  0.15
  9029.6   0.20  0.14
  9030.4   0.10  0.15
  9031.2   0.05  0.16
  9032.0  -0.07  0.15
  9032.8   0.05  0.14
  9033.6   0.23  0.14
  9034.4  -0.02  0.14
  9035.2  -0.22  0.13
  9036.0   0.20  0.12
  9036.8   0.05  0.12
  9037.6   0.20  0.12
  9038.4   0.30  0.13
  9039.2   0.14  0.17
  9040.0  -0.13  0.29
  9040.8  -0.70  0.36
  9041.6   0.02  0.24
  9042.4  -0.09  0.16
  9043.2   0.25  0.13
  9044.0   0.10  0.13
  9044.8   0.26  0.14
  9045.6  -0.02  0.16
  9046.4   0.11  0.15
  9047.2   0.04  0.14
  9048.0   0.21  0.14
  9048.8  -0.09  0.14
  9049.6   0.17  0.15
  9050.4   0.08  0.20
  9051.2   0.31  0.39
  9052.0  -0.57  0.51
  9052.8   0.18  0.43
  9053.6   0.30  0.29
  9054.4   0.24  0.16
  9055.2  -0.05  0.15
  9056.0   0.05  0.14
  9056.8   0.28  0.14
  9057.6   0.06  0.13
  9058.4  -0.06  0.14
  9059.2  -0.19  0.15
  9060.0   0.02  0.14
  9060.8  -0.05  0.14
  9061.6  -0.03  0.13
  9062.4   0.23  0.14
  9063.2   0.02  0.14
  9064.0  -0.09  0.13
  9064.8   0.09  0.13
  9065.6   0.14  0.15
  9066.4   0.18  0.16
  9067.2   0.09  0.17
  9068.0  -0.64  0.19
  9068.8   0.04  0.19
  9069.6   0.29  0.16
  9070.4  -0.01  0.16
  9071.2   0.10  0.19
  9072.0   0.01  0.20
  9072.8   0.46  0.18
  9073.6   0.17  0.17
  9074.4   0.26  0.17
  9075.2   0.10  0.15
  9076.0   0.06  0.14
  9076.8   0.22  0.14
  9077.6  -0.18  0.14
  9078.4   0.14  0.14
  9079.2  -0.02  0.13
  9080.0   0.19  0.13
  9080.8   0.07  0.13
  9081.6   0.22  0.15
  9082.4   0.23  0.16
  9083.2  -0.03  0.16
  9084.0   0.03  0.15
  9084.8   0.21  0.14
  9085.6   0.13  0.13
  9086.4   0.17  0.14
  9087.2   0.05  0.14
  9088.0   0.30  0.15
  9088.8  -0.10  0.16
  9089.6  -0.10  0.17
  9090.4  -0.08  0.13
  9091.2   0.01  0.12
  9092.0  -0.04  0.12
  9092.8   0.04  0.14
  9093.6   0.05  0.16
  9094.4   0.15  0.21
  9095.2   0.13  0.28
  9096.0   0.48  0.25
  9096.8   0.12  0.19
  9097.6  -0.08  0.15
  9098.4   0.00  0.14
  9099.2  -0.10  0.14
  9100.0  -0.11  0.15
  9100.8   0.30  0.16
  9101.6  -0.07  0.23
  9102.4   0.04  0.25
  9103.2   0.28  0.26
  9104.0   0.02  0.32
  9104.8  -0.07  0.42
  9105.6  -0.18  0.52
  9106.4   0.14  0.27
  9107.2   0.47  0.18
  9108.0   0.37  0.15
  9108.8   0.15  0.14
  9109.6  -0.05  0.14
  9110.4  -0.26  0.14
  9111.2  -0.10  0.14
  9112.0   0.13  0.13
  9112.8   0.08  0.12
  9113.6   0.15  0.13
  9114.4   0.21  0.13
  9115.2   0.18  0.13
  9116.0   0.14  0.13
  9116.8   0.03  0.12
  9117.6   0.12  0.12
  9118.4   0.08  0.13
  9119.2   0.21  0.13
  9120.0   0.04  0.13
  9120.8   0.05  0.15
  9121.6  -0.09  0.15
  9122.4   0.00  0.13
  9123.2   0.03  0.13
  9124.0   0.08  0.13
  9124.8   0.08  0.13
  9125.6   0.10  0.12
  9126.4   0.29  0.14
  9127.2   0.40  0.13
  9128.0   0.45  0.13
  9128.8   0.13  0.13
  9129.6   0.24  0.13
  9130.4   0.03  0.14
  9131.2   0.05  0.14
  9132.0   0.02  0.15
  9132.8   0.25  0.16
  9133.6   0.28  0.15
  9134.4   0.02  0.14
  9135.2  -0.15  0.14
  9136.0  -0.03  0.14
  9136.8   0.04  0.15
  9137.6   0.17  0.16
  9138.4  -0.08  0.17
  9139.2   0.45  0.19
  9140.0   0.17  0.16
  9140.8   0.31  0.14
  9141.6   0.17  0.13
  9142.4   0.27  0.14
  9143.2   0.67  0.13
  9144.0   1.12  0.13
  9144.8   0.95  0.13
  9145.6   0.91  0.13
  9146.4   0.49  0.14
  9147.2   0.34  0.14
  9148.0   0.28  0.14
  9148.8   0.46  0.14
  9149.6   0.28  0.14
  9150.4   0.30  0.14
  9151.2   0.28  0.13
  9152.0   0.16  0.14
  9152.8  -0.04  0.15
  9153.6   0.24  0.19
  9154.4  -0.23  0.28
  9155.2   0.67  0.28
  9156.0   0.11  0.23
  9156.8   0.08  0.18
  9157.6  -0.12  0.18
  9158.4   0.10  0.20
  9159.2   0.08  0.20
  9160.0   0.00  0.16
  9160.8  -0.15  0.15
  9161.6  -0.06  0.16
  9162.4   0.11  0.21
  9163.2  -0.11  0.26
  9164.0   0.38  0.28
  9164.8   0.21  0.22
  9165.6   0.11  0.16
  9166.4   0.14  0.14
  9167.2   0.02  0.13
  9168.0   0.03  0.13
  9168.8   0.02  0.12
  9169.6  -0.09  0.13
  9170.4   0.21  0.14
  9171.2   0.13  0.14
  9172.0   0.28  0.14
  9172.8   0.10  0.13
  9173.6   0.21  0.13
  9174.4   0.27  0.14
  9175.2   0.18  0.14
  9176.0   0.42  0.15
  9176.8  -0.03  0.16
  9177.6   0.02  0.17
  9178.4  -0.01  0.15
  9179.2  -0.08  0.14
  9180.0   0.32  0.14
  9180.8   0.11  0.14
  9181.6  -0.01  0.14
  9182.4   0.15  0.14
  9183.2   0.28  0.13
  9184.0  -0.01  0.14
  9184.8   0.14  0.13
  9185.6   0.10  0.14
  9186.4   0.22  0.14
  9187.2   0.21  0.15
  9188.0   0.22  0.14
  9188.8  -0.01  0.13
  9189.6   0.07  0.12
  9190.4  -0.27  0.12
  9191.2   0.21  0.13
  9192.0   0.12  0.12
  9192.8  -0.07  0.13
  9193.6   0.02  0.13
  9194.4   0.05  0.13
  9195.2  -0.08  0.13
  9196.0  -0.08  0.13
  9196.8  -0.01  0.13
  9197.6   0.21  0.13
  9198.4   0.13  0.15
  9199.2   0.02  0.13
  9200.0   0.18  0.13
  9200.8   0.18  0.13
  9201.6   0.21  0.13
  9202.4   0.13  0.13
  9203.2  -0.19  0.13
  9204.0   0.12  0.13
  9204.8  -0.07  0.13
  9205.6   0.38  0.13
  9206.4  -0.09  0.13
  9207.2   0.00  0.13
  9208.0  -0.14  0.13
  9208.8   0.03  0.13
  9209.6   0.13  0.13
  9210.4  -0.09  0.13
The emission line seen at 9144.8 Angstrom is H-beta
